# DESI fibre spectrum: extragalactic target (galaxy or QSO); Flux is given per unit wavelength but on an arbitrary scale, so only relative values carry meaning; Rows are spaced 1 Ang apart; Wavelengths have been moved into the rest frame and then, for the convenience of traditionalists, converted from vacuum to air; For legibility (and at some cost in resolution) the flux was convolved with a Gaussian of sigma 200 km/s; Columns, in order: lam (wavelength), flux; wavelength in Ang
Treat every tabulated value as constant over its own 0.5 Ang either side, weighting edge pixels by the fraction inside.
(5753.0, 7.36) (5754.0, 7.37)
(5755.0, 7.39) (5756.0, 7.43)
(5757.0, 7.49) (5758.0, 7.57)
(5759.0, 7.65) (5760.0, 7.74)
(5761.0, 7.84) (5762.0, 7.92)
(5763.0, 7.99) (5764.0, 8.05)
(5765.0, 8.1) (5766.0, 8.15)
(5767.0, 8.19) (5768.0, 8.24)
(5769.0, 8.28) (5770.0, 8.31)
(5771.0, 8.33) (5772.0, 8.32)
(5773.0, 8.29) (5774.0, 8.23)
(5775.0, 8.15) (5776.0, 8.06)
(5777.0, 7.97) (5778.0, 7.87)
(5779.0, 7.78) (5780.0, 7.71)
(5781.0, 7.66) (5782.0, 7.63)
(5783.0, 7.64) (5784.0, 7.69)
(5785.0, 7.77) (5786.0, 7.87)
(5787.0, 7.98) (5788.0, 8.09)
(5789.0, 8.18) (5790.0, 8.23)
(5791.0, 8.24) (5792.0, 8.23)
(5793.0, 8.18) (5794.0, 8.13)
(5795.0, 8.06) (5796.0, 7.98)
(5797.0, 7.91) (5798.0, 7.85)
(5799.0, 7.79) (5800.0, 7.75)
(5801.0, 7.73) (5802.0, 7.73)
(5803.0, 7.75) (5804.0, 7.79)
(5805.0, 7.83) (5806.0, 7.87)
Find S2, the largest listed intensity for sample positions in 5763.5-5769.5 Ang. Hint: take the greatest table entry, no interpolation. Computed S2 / 8.28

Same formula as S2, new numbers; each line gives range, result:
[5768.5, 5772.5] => 8.33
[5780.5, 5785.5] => 7.77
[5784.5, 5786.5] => 7.87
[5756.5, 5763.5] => 7.99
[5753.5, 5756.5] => 7.43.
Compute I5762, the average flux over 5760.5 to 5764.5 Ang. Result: 7.95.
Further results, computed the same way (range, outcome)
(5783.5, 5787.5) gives 7.83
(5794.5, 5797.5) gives 7.98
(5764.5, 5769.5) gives 8.19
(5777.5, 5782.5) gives 7.73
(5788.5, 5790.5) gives 8.21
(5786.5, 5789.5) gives 8.08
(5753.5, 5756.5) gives 7.4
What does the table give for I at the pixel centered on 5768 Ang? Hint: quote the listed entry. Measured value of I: 8.24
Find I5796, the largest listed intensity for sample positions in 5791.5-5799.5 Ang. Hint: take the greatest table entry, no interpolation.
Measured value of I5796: 8.23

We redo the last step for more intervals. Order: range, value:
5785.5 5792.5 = 8.24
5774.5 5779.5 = 8.15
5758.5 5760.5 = 7.74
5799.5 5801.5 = 7.75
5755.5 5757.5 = 7.49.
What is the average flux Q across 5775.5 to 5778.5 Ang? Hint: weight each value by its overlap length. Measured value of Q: 7.97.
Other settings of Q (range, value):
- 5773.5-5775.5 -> 8.19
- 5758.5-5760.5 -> 7.7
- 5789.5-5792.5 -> 8.23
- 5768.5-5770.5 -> 8.29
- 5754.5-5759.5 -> 7.51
